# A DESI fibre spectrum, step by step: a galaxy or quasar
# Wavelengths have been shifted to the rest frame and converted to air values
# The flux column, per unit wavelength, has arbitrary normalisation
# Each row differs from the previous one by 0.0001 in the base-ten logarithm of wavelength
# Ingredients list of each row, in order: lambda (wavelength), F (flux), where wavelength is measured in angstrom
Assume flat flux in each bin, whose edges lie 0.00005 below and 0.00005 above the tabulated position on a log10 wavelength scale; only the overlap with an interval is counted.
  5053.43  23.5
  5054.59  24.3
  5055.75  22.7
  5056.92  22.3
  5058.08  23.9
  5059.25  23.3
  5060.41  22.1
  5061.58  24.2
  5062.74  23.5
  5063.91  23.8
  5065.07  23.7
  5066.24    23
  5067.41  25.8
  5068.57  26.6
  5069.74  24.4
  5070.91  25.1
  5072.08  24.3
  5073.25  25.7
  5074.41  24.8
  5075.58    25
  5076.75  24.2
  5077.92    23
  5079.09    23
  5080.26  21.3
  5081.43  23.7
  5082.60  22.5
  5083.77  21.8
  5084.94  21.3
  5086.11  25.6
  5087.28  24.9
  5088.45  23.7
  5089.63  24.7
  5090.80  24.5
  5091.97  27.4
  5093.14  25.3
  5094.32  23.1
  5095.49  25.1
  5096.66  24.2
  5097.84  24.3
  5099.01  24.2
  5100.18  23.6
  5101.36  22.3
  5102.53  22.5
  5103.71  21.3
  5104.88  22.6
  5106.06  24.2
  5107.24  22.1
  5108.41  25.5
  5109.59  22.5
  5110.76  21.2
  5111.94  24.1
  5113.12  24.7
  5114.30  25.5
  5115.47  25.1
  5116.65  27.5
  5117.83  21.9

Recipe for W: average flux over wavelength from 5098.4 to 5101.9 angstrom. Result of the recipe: 23.4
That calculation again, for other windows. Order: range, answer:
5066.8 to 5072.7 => 25.2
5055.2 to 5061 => 22.8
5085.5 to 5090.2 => 24.7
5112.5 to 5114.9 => 25.1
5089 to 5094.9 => 25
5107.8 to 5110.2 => 24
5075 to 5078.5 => 24.1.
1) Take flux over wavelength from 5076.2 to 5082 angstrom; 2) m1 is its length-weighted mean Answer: 23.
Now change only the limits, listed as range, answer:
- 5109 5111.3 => 21.9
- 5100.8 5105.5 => 22.2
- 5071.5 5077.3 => 24.8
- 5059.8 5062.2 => 23.2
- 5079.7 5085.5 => 22.1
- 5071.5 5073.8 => 25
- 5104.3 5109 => 23.6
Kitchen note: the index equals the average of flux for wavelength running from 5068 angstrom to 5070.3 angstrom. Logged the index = 25.5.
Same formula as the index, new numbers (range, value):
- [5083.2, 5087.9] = 23.4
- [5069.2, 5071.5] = 24.7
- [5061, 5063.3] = 23.9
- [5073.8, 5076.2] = 25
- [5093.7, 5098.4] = 24.1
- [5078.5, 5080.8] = 22.2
